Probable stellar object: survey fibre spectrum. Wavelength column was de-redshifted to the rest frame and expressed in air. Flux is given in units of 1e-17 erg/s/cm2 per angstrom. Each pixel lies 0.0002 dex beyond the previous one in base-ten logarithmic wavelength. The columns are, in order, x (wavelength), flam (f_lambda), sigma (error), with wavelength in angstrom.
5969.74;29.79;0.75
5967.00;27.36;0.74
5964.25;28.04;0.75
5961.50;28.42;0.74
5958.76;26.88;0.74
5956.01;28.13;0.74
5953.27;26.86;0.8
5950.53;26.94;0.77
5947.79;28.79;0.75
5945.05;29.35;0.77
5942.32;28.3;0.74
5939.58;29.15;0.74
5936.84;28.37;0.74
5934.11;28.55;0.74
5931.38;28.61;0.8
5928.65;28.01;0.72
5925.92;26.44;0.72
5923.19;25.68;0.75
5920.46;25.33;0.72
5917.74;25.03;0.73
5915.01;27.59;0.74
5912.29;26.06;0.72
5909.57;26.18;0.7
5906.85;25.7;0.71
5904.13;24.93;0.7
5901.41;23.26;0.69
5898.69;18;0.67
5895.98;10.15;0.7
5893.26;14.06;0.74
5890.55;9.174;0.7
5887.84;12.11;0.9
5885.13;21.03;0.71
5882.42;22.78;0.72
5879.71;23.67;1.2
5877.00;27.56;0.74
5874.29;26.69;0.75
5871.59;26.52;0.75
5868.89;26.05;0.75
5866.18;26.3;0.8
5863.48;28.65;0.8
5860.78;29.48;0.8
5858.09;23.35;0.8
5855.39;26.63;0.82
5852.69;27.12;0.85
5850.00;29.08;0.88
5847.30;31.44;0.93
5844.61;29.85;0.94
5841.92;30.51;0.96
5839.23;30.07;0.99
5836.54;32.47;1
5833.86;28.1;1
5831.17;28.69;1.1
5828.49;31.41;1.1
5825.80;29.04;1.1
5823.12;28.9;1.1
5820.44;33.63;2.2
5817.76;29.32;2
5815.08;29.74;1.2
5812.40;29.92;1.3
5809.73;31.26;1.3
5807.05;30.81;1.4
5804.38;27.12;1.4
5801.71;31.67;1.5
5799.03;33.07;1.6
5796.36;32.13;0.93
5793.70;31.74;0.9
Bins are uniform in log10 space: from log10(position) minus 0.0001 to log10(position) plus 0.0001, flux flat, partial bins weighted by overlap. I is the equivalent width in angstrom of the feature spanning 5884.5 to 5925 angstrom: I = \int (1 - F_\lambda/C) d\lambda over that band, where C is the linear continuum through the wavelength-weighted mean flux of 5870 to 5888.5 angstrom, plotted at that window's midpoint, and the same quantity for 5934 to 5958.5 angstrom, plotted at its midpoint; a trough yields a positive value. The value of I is 6.9 angstrom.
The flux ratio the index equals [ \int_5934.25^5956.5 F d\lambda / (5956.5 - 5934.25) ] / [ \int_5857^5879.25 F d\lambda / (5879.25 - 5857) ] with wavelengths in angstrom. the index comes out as 1.06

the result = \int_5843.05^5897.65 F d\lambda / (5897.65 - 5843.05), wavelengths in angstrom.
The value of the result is 23.6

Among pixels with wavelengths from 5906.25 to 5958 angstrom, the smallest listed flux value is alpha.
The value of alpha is 25.03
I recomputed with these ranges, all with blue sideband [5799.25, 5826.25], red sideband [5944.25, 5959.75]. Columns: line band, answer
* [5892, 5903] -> 4.66 angstrom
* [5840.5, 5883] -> 3.05 angstrom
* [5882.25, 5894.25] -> 5.70 angstrom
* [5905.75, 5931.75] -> 1.82 angstrom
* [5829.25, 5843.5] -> -0.08 angstrom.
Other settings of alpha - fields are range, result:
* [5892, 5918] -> 10.15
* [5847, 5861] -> 23.35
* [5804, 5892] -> 9.174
